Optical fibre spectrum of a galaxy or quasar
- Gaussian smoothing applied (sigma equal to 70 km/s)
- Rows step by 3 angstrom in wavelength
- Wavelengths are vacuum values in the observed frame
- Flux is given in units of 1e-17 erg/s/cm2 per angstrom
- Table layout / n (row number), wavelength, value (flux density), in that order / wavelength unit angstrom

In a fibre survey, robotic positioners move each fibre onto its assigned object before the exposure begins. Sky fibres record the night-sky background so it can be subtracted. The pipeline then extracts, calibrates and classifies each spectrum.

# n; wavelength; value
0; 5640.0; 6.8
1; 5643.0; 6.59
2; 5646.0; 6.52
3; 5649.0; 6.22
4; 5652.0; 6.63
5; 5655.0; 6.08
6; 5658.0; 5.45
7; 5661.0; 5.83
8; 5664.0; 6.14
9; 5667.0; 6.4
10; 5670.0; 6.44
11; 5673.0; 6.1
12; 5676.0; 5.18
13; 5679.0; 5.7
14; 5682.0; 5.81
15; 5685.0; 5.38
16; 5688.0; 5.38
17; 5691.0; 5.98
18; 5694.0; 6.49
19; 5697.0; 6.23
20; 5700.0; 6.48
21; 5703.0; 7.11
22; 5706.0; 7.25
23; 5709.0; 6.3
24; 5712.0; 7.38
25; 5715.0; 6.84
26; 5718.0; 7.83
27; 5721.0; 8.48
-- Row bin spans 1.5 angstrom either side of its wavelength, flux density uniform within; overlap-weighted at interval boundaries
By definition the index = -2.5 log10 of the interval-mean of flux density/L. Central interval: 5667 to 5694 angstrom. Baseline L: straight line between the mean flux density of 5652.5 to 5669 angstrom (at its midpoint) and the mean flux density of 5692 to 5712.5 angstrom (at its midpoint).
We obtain 0.09 mag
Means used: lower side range 6.03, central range 5.82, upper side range 6.7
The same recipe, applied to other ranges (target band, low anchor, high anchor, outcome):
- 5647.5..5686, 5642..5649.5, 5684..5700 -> 0.05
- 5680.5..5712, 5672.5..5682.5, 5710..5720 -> 0.04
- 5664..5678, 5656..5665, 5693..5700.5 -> -0.01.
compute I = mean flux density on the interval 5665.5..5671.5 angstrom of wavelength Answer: 6.42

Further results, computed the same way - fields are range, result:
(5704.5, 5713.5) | 6.98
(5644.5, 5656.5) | 6.36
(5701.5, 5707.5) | 7.18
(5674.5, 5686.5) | 5.52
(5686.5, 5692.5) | 5.68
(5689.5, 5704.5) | 6.46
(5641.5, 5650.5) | 6.44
